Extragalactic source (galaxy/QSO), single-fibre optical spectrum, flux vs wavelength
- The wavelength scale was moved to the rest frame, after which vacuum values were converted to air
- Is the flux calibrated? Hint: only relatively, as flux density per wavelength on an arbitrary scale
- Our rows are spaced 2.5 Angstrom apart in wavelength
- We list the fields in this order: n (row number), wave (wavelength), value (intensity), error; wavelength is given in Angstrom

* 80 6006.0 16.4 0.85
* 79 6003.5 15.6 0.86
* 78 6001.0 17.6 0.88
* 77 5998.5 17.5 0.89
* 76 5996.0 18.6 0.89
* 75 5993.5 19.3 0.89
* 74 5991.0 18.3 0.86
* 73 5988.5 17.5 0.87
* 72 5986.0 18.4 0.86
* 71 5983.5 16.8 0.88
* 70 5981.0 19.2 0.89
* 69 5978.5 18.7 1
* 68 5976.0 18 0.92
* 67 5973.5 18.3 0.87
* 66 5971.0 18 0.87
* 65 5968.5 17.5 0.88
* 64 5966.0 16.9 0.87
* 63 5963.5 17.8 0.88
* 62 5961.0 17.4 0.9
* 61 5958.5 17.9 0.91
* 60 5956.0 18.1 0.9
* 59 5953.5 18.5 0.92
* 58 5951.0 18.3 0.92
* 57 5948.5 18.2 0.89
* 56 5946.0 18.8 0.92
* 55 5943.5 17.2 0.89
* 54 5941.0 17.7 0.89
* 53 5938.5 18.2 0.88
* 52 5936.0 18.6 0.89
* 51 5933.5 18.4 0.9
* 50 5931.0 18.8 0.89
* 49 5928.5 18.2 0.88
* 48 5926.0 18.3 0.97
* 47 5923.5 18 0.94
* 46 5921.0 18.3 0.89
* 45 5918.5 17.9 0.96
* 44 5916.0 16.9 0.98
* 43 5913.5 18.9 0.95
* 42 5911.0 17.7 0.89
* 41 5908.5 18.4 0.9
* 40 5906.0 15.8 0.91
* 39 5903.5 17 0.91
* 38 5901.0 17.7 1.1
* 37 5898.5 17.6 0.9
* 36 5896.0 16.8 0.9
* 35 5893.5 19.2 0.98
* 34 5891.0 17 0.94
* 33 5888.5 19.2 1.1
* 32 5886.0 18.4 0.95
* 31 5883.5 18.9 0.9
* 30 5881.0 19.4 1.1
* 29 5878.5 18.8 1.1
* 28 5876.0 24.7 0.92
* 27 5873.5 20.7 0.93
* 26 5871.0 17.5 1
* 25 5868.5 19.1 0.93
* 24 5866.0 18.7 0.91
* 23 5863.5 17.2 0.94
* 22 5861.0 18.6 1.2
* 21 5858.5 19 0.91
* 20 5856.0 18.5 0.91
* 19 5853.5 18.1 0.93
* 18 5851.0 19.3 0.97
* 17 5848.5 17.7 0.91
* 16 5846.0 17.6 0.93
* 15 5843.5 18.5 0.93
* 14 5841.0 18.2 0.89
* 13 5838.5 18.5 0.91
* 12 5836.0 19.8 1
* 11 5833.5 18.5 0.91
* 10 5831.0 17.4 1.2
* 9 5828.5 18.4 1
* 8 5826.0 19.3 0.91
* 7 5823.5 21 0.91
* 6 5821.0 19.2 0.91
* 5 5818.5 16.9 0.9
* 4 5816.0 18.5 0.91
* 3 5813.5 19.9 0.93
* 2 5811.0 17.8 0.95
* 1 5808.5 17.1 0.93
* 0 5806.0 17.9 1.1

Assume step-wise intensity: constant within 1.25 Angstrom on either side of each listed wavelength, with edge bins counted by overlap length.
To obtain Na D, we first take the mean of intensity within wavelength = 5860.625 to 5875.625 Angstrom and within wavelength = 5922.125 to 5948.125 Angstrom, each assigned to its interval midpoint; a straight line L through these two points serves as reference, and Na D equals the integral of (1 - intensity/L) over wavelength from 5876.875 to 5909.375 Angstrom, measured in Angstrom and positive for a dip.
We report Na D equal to 1.07 Angstrom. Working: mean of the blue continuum 19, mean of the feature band 18.1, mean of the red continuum 18.2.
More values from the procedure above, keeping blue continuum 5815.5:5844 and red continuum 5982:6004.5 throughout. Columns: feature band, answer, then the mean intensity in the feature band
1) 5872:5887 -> -1.40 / 20.1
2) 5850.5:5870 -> 0.00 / 18.5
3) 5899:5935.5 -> 0.62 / 17.9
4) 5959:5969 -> 0.28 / 17.4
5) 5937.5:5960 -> -0.08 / 18.1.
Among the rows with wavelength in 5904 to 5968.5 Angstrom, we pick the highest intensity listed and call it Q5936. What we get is 18.9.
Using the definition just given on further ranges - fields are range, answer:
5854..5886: 24.7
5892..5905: 19.2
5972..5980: 18.7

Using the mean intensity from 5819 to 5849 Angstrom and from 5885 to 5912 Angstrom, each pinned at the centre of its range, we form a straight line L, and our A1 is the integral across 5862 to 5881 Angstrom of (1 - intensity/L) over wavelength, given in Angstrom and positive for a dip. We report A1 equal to -1.5 Angstrom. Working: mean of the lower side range 18.7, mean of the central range 19.5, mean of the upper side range 17.7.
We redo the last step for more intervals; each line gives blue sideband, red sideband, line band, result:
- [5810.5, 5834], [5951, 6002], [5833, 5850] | 0.2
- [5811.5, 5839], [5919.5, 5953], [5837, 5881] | -0.6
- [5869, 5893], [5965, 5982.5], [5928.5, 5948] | 0.4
